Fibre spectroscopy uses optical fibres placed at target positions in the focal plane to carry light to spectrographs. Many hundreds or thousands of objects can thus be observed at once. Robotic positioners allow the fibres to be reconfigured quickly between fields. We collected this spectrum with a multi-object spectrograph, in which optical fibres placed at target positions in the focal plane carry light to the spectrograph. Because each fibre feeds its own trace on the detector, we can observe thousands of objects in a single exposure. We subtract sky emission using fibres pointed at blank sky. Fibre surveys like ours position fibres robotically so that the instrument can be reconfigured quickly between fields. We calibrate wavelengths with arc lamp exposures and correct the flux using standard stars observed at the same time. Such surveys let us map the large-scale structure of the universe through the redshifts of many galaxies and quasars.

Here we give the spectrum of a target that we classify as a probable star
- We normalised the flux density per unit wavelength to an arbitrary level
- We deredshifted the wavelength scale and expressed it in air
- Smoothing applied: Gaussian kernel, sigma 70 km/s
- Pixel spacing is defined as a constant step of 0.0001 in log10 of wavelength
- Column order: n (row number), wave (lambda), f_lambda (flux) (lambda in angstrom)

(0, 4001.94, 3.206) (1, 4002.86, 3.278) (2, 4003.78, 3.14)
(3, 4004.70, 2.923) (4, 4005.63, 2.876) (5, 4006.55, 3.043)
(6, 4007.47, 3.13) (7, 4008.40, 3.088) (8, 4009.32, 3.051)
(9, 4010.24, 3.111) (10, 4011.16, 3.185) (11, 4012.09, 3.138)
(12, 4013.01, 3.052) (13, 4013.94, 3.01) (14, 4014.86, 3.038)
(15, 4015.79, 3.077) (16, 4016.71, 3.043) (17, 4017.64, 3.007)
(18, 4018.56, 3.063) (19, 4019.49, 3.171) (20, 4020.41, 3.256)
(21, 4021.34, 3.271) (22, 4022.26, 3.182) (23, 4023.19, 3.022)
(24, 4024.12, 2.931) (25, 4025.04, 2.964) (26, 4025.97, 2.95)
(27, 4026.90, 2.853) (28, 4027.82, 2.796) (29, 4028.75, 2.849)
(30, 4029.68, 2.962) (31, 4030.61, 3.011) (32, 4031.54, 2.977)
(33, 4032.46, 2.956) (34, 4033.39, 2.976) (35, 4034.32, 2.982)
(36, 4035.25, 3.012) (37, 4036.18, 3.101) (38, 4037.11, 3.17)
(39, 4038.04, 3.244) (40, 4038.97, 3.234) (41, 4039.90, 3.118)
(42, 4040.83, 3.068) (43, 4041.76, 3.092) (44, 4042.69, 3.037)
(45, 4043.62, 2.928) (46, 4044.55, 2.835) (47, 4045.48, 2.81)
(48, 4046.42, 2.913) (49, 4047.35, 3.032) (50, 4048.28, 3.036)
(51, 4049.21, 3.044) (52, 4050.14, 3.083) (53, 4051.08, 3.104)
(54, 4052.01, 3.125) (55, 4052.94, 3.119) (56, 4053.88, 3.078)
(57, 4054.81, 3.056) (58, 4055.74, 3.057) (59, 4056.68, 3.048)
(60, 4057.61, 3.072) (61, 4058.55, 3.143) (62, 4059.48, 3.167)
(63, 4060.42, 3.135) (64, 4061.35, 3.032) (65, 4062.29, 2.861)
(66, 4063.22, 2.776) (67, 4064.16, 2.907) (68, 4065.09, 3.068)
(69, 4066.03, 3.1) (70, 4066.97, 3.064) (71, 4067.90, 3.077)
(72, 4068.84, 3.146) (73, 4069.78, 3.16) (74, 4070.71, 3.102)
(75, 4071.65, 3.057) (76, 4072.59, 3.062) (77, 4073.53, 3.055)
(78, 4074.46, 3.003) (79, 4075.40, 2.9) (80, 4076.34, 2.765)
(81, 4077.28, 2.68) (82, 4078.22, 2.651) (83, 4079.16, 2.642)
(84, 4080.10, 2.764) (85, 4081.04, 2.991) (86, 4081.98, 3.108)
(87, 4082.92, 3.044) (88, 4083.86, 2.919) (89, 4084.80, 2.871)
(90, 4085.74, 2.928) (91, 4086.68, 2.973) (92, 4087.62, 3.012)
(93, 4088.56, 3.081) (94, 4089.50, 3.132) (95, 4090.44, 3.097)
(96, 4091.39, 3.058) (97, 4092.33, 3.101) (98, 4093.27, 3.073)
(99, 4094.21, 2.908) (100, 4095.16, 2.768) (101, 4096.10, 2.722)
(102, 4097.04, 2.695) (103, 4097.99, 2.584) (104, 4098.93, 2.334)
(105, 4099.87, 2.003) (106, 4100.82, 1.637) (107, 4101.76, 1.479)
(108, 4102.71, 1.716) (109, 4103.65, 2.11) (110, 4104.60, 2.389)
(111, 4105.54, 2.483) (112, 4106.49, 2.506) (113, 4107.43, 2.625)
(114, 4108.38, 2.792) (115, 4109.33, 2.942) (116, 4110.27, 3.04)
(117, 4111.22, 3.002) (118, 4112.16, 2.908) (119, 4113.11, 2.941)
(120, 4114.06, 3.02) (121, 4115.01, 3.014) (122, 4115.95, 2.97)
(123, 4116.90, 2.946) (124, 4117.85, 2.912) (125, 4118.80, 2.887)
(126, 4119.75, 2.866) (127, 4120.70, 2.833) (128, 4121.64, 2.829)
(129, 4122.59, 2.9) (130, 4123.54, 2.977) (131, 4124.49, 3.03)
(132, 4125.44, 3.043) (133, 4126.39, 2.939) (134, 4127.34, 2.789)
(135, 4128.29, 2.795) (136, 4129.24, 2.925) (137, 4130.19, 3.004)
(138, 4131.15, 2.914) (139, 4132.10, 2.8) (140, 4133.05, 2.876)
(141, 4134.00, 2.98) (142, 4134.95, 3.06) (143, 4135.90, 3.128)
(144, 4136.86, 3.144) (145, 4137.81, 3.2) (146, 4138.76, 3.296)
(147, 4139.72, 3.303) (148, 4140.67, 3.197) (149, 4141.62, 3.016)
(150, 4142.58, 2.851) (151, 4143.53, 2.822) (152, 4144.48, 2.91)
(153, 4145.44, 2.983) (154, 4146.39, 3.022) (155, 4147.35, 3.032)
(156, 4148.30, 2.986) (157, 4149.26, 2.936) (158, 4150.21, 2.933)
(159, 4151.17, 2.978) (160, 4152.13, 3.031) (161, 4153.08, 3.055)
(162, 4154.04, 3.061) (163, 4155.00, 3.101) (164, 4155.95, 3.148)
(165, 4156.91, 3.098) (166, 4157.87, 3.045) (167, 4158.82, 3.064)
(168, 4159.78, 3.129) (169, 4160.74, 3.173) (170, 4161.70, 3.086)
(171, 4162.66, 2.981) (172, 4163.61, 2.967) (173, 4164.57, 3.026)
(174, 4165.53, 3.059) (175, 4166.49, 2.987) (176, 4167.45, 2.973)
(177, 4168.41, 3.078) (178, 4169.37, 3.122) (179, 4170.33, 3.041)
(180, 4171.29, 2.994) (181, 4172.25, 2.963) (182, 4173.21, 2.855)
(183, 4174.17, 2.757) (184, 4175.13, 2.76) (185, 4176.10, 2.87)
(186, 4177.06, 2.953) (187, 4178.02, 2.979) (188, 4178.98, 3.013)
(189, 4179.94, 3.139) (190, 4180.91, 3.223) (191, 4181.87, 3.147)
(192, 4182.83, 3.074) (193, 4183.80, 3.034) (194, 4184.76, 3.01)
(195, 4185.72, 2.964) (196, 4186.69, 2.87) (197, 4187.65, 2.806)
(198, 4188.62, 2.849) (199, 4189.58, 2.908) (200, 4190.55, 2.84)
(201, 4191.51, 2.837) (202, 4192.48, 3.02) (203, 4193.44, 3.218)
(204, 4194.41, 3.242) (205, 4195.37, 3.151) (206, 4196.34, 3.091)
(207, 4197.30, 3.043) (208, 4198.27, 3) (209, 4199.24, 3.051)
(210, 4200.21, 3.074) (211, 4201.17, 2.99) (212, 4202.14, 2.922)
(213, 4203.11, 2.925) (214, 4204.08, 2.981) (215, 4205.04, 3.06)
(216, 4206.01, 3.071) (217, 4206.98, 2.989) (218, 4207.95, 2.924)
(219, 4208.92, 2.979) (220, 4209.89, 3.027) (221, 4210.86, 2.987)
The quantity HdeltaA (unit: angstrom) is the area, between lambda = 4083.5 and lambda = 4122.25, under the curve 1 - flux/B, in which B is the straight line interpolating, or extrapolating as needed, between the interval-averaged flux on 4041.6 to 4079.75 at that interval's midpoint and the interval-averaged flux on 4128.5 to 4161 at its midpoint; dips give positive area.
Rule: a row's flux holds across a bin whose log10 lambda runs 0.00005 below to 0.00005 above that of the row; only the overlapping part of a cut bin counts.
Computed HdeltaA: 3.6 angstrom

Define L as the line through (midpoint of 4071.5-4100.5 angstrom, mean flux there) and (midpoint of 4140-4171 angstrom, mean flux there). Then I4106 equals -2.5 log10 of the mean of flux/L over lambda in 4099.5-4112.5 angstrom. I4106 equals 0.209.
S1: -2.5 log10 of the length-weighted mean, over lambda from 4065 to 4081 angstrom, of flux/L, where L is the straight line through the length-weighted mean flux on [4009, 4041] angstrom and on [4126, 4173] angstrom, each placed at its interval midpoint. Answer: 0.03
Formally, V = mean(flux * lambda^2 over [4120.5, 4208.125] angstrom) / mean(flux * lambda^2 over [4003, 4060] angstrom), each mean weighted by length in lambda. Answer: 1.1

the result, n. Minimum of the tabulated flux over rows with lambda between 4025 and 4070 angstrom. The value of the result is 2.776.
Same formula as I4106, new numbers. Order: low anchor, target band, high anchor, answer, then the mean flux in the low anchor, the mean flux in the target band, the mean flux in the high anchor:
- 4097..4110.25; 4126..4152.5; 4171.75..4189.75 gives -0.15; 2.32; 2.99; 2.96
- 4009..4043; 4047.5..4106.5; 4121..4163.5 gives 0.07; 3.05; 2.86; 3.01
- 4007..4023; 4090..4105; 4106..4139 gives 0.20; 3.11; 2.48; 2.94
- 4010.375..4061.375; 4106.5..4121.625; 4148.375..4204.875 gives 0.05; 3.05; 2.9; 3.01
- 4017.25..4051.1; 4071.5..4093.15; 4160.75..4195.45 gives 0.02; 3.03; 2.95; 3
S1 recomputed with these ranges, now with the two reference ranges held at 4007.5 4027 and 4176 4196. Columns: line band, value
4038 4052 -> 0.01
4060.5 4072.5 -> 0.01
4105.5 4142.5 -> 0.03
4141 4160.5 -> 0.00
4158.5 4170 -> -0.01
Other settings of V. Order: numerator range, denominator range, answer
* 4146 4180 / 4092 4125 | 1.15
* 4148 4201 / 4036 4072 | 1.05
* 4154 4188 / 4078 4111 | 1.16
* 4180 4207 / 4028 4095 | 1.07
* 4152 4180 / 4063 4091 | 1.06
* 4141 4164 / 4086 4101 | 1.12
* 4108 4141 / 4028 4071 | 1.02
